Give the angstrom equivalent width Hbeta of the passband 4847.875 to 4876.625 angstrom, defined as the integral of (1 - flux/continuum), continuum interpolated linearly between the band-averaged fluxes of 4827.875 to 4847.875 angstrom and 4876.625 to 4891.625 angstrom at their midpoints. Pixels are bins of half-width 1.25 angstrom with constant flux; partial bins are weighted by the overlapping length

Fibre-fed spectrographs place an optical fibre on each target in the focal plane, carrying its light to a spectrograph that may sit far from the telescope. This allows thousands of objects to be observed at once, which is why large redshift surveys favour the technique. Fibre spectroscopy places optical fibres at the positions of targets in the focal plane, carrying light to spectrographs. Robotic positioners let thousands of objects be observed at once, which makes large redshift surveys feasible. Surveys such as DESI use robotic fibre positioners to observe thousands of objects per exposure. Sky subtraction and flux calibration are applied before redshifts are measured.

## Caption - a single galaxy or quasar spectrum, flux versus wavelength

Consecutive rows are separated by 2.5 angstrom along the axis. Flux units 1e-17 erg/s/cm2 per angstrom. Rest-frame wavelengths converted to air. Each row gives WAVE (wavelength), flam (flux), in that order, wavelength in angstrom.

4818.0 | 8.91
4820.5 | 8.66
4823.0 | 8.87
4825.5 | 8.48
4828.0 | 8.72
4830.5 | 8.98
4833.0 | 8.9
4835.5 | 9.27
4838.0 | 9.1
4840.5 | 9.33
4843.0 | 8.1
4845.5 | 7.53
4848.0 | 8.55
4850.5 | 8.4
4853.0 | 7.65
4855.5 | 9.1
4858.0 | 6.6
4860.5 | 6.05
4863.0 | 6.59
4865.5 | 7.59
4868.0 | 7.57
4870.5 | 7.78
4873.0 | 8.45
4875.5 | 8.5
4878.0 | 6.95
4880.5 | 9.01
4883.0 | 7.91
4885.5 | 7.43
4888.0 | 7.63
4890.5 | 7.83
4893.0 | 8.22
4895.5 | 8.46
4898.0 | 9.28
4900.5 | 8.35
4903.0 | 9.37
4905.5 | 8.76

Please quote 1.9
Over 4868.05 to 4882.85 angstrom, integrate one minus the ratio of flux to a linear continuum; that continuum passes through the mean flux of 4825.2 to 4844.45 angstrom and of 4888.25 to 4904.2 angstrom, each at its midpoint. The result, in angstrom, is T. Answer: 0.96 angstrom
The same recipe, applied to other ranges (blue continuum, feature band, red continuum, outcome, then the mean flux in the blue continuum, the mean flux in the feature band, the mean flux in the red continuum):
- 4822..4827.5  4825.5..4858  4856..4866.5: -3.1 angstrom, 8.67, 8.55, 6.86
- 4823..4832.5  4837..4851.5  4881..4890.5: 0.0 angstrom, 8.76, 8.49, 7.79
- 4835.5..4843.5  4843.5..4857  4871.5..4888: 0.8 angstrom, 8.98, 8.21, 8.01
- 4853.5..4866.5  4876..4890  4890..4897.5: 0.2 angstrom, 7.21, 7.83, 8.32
